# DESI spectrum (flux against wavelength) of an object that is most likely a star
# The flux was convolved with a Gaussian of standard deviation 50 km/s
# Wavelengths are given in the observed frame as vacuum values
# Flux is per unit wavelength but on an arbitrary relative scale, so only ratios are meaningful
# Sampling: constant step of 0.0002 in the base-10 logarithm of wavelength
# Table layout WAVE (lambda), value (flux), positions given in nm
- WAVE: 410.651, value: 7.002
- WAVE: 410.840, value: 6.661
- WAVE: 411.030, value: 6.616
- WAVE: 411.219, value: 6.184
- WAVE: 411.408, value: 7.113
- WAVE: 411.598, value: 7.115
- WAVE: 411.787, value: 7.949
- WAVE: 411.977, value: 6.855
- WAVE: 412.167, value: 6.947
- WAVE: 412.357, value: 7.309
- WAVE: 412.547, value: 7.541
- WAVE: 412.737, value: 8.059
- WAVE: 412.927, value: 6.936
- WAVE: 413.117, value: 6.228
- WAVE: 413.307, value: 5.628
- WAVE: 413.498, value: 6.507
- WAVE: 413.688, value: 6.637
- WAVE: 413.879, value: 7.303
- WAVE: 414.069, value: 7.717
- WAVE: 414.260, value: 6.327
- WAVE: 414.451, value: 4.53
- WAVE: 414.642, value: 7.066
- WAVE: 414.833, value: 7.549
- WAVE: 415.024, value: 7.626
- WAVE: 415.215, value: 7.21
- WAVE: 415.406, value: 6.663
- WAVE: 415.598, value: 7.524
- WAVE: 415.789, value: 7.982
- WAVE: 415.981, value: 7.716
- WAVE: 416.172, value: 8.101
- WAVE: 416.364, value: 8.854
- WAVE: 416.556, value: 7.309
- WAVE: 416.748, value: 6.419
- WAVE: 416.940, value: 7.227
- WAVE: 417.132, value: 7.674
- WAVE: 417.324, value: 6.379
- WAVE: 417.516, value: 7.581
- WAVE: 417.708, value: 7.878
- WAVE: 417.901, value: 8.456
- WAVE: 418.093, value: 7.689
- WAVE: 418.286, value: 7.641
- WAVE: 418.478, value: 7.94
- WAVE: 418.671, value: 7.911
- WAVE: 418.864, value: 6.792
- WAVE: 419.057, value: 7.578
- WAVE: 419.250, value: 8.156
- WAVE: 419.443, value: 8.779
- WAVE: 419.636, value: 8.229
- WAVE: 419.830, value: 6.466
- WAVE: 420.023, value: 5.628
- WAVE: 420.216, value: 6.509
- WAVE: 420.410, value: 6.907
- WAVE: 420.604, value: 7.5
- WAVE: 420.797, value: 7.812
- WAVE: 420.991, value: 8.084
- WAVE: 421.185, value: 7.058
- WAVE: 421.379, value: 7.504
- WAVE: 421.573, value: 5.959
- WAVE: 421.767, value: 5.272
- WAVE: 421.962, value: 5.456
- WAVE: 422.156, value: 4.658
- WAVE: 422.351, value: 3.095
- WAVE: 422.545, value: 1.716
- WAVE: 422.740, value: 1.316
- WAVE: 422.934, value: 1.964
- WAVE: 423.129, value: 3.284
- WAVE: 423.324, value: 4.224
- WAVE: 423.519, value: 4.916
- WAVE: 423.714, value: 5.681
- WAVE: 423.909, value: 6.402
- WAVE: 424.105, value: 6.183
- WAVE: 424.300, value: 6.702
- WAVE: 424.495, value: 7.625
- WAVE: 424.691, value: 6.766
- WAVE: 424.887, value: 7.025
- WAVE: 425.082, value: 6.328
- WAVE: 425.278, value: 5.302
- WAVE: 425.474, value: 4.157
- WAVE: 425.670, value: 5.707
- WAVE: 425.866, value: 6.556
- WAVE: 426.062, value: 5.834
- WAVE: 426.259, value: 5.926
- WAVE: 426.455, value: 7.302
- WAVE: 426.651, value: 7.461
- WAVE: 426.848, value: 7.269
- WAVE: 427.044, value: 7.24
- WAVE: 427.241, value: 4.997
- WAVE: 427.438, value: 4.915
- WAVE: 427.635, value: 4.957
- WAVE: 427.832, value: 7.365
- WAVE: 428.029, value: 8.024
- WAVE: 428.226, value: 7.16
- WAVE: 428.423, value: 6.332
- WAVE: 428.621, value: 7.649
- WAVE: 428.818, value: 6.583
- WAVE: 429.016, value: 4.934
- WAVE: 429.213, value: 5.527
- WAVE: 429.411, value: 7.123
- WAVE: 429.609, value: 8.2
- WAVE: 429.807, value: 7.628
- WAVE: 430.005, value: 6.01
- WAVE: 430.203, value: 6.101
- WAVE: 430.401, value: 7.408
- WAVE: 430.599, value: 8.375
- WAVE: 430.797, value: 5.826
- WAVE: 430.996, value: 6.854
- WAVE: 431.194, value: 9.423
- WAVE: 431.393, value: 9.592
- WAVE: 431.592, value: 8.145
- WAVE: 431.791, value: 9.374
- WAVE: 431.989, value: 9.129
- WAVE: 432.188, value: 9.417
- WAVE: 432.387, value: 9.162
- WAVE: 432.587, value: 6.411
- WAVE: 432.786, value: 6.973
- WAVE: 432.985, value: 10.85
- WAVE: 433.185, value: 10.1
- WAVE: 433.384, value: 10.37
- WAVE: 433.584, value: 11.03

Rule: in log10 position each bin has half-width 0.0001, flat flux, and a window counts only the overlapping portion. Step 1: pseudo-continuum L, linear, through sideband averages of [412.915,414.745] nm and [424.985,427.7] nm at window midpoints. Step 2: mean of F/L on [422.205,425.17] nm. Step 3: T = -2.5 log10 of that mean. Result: 0.24 mag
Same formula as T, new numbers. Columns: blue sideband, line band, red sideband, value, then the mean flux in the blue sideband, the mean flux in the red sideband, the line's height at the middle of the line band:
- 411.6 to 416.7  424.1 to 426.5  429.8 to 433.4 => 0.25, 7.15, 8.24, 7.85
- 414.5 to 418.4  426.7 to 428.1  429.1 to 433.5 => 0.23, 7.49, 8.09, 7.94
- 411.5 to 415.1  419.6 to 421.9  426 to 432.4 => 0.03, 6.93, 7.17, 7.05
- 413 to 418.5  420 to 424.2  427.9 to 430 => 0.31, 7.21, 6.88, 7.05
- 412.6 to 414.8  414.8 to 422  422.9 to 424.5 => -0.22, 6.67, 5.21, 5.99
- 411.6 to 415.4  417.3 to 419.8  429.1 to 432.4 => -0.08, 6.94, 7.8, 7.19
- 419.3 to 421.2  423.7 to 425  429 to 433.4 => 0.14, 7.33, 7.97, 7.57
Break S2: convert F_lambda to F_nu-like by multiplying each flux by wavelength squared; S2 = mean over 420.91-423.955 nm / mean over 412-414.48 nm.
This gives 0.7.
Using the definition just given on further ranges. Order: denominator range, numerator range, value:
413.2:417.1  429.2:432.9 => 1.18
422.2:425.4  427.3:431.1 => 1.39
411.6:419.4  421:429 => 0.83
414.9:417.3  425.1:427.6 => 0.85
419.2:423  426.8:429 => 1.14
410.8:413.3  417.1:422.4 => 1.04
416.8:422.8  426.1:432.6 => 1.13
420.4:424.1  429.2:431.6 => 1.49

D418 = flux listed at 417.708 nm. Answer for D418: 7.878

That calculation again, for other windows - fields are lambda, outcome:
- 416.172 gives 8.101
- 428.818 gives 6.583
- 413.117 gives 6.228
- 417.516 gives 7.581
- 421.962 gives 5.456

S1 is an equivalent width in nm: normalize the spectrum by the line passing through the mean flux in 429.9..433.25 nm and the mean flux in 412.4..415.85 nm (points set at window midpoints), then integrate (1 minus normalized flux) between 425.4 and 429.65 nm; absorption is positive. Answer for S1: 0.80 nm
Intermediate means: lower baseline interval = 6.94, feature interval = 6.41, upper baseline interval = 8.17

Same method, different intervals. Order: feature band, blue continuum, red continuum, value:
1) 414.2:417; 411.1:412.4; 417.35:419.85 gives 0.09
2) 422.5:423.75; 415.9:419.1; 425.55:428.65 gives 0.66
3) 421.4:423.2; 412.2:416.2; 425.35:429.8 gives 0.78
